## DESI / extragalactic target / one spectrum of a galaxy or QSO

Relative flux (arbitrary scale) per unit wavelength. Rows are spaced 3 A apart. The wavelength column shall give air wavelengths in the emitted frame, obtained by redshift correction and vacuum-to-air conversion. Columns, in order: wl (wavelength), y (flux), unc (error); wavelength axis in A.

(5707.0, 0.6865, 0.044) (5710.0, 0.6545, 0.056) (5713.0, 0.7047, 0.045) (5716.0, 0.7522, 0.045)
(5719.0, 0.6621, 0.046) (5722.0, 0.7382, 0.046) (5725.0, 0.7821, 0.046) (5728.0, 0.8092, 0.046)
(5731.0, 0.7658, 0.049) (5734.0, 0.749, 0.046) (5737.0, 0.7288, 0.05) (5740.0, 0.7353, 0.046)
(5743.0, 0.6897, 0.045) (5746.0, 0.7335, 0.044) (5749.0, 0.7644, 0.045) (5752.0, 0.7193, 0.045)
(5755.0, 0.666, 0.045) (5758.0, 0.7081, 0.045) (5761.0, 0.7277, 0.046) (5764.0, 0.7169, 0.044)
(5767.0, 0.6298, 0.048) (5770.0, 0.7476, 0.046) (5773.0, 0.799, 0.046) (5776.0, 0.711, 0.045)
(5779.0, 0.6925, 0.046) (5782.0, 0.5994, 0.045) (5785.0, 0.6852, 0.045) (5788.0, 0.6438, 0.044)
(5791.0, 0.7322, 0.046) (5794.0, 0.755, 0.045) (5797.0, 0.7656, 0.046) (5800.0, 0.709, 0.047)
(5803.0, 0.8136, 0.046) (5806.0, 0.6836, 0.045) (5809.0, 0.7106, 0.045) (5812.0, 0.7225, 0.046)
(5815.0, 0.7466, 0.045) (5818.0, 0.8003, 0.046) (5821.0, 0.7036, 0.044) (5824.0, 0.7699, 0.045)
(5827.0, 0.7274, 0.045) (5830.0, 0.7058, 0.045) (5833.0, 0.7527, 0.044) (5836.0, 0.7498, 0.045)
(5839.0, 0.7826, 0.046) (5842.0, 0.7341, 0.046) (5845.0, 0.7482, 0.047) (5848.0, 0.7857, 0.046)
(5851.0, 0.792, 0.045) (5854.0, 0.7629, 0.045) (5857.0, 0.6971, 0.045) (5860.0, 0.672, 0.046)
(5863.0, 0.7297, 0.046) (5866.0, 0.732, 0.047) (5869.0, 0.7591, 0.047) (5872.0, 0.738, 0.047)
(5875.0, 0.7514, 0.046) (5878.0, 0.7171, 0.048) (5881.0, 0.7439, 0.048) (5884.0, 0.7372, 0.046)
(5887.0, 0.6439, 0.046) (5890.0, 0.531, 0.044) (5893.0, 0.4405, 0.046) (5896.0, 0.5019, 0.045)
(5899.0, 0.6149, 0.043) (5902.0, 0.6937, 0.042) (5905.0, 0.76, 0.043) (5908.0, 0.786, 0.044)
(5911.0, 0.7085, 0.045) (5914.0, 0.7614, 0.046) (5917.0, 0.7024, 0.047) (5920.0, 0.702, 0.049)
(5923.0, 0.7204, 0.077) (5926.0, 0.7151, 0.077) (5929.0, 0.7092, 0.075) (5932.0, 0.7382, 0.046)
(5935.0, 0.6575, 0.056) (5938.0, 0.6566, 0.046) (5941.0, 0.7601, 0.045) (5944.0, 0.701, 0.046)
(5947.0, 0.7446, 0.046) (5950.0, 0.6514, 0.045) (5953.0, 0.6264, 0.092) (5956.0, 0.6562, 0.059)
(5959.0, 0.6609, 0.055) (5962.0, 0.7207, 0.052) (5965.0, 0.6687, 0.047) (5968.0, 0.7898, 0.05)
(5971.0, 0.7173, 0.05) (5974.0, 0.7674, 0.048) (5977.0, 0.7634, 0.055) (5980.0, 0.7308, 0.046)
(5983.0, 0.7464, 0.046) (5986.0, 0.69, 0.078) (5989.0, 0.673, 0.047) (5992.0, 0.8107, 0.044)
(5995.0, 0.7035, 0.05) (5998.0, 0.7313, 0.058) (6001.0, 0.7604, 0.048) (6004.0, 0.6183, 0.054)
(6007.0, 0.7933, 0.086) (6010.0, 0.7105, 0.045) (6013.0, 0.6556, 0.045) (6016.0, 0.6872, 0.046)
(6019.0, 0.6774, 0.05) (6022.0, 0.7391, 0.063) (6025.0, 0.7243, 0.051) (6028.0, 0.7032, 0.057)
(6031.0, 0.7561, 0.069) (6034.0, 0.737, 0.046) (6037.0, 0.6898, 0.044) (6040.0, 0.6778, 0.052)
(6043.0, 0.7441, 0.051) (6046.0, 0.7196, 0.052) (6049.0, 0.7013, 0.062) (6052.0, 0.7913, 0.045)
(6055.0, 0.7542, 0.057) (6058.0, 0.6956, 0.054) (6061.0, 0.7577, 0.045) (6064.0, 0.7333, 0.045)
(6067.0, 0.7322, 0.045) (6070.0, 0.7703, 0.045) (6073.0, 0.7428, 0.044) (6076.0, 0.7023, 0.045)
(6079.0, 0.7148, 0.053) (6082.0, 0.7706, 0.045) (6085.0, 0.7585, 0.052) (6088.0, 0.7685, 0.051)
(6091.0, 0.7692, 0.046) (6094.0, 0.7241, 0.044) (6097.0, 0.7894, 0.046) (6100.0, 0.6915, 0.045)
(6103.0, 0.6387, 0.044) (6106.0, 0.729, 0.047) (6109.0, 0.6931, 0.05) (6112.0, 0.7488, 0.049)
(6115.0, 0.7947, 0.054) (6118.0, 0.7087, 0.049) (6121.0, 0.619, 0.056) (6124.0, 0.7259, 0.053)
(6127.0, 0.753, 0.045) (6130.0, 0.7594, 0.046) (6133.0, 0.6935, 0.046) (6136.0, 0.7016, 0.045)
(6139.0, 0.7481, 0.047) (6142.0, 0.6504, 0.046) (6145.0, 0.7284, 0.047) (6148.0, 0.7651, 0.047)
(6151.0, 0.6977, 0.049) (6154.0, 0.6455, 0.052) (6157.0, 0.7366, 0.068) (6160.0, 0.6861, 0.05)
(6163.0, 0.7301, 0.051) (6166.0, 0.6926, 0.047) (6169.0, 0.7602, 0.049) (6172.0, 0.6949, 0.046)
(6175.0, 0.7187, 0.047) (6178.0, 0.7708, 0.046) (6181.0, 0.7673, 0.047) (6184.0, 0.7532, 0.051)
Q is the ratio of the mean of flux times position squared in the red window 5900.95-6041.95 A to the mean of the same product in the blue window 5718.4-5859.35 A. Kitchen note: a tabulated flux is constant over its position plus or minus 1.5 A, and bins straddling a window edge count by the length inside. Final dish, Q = 1.0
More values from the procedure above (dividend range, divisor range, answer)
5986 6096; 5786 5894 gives 1.08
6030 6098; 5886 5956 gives 1.15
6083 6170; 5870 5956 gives 1.13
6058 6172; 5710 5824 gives 1.12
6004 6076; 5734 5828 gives 1.09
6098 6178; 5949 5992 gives 1.06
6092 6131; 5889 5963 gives 1.13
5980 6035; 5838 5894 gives 1.06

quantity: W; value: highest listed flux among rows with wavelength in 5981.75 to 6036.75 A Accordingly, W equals 0.8107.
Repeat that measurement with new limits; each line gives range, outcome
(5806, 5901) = 0.8003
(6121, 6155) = 0.7651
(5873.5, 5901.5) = 0.7514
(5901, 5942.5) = 0.786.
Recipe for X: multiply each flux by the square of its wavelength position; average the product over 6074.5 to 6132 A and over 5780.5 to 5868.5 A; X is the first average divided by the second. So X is 1.09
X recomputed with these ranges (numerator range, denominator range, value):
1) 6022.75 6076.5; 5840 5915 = 1.10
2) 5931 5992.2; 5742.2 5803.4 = 1.06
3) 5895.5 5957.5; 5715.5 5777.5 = 1.02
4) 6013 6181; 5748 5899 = 1.11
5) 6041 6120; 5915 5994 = 1.08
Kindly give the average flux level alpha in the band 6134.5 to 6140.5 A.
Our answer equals 0.725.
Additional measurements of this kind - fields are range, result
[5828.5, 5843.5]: 0.745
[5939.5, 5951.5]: 0.714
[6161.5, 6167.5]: 0.711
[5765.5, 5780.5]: 0.716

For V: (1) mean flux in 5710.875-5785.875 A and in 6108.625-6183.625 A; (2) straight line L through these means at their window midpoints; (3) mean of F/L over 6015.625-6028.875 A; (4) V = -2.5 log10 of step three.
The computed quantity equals 0.02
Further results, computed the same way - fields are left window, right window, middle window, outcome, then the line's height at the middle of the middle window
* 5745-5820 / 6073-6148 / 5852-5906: 0.064 mag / 0.721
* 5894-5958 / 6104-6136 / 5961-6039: -0.029 mag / 0.702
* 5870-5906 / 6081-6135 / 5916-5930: -0.067 mag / 0.668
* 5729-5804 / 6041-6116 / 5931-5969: 0.056 mag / 0.73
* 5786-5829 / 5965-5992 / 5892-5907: 0.195 mag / 0.735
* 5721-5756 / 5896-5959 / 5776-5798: 0.052 mag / 0.73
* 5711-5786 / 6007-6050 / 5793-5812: -0.028 mag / 0.719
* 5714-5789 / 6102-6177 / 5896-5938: 0.020 mag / 0.717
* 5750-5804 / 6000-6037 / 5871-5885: -0.038 mag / 0.712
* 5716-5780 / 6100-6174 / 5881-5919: 0.096 mag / 0.722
